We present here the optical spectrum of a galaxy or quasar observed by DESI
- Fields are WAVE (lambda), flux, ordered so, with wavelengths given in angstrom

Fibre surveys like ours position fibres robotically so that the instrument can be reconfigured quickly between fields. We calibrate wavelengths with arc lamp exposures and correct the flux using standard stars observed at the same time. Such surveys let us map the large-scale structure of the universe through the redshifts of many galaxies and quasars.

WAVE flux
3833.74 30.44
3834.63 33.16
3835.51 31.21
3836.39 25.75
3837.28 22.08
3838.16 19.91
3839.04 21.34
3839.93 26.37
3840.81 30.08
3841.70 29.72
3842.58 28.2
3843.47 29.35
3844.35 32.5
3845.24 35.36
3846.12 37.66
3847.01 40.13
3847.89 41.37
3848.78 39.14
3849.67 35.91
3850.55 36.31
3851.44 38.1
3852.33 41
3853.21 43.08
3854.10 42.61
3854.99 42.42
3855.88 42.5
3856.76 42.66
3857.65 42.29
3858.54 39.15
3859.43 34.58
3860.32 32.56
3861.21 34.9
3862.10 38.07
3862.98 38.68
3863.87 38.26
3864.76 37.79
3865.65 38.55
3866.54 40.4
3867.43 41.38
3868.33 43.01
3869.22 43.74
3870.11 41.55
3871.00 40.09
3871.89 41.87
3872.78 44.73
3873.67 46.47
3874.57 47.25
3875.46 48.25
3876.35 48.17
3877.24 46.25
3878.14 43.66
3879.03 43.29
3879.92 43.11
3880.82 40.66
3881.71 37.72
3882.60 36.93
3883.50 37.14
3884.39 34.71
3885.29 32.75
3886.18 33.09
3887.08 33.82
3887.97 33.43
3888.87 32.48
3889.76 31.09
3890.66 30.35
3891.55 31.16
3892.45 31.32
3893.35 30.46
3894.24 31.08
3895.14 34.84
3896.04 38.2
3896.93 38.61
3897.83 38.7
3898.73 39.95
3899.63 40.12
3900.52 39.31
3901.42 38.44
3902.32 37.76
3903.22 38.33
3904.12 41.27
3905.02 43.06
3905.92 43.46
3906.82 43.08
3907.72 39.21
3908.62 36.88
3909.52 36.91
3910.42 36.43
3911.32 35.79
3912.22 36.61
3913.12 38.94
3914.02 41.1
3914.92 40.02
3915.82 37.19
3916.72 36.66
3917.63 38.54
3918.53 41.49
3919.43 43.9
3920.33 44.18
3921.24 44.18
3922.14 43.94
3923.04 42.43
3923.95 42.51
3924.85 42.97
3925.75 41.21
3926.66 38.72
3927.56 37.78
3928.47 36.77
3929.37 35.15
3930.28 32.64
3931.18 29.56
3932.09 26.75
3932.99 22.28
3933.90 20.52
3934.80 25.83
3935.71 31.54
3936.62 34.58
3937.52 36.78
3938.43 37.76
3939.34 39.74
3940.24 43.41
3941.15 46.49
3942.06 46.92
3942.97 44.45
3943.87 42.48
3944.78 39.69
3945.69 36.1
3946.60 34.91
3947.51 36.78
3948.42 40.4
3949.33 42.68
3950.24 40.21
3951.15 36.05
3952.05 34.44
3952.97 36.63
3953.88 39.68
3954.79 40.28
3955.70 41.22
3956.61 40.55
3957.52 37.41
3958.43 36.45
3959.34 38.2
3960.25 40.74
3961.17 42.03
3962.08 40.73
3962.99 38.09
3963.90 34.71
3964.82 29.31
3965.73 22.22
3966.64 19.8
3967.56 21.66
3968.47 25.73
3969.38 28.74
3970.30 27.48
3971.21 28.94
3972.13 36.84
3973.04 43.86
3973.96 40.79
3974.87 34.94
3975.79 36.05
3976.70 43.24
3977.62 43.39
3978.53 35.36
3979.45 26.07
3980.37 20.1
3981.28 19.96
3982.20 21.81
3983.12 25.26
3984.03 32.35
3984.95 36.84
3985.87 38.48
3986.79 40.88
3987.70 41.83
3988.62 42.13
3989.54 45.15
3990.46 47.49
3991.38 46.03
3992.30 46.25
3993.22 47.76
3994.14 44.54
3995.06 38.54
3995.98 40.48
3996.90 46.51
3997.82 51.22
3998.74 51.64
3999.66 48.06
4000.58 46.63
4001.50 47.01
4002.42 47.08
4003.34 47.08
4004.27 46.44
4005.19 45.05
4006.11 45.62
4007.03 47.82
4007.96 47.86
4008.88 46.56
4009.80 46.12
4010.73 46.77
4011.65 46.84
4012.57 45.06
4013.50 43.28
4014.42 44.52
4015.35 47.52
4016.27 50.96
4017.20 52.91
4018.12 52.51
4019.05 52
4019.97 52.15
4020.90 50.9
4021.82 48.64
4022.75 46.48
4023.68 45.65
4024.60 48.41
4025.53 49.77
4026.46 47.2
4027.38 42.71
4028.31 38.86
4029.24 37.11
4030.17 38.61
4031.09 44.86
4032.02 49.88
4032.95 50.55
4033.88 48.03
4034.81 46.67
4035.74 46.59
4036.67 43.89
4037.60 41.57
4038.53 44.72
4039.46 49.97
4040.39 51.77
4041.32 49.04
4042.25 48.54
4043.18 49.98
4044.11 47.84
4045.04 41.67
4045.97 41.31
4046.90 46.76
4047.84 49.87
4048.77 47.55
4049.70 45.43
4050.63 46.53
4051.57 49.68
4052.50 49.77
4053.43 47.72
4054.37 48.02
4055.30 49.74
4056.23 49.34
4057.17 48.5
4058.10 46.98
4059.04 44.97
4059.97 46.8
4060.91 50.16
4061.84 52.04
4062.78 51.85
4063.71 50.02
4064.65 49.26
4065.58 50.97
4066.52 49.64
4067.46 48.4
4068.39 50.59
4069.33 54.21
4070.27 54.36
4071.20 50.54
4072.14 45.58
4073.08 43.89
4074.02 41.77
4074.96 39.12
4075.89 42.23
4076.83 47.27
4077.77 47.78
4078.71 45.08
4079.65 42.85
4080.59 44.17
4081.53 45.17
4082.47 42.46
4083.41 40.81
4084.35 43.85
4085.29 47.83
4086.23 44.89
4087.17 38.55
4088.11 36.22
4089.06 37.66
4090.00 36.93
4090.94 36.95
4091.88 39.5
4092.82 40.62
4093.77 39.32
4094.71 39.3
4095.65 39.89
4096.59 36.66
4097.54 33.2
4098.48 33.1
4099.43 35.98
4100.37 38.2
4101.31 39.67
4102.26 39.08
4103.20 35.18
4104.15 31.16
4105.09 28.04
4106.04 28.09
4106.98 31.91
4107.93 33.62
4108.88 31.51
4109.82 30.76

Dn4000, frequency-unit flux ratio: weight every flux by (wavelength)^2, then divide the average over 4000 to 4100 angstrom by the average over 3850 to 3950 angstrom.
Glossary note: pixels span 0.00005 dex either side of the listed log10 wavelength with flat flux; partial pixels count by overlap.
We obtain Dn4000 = 1.28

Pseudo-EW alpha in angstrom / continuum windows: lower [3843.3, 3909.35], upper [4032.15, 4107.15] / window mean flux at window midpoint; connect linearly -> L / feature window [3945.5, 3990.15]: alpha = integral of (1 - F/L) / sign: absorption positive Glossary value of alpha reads 6.75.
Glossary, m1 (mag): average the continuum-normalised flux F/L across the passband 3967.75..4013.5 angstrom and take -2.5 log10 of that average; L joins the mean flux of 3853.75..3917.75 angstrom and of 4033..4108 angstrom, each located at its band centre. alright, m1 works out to 0.04 mag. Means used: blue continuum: 38.8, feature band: 40.3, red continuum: 44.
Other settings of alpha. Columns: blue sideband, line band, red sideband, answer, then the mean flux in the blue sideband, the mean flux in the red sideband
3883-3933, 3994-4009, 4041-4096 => -1.5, 37.3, 45.7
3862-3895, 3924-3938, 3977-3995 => 1.7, 38.7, 37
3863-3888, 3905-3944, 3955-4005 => 1.3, 40.7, 37.9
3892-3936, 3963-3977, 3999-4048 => 3.5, 37.3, 46.9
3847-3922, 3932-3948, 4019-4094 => 2.0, 39.1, 46.1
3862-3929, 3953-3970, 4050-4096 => 3.0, 39.2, 45.5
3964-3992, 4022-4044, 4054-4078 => -1.8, 33.5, 48.2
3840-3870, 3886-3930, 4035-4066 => 2.7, 37.8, 47.8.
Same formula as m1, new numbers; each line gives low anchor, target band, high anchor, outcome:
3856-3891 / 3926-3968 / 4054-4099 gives 0.15 mag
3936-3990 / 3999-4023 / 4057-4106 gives -0.23 mag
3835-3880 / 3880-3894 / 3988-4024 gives 0.17 mag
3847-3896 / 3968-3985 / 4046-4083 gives 0.34 mag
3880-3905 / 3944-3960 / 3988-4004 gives 0.09 mag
